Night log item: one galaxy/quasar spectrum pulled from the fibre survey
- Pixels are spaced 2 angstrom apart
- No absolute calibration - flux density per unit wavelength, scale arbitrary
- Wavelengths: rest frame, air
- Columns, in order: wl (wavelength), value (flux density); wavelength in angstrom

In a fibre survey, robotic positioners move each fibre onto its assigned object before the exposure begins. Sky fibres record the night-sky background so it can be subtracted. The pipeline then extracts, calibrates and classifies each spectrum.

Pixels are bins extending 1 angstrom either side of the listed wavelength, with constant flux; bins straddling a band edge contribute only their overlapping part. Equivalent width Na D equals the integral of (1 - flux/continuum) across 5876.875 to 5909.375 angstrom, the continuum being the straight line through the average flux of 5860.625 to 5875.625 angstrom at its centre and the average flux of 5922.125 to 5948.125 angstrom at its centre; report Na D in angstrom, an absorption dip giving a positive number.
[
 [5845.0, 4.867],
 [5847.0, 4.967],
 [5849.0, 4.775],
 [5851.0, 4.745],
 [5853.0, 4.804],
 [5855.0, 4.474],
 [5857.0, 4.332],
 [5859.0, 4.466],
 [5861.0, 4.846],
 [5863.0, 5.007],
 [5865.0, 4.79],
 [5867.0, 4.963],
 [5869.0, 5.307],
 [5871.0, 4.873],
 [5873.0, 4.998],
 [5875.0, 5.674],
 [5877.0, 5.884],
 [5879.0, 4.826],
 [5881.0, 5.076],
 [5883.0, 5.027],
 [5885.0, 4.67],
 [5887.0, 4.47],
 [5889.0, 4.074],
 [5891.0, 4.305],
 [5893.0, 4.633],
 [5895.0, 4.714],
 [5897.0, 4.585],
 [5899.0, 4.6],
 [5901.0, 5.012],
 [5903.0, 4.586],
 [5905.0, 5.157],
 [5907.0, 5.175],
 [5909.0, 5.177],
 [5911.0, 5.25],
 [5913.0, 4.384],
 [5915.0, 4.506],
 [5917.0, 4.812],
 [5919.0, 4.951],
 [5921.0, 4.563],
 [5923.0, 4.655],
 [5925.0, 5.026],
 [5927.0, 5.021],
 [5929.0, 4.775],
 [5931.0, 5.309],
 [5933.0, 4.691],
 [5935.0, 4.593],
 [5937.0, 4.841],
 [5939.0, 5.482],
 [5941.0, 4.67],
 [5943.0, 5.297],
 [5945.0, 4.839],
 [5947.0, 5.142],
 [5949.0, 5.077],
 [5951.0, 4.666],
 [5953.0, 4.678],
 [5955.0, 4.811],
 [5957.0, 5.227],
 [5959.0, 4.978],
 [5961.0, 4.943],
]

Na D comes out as 1.5 angstrom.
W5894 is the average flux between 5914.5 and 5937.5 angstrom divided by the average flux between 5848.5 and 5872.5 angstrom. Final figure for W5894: 1.01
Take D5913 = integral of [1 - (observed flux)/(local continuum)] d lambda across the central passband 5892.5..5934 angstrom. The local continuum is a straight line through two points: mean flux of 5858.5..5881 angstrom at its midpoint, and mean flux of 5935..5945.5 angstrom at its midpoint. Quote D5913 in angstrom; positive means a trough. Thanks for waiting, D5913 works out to 1.5 angstrom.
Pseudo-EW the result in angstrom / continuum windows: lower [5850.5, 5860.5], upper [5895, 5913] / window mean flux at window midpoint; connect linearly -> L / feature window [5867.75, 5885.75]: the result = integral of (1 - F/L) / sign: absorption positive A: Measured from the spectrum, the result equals -1.7 angstrom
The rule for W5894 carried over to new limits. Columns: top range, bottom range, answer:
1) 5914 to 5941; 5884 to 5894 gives 1.10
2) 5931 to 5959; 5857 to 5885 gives 0.98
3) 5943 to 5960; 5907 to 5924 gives 1.03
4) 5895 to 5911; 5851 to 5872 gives 1.03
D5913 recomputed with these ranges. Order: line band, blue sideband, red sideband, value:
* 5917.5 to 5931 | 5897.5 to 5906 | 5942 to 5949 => 0.26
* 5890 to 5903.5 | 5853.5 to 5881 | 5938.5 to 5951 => 0.95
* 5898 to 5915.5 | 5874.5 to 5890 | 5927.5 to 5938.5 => 0.10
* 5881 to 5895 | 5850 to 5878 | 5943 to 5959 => 1.02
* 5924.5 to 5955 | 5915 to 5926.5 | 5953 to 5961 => -0.38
